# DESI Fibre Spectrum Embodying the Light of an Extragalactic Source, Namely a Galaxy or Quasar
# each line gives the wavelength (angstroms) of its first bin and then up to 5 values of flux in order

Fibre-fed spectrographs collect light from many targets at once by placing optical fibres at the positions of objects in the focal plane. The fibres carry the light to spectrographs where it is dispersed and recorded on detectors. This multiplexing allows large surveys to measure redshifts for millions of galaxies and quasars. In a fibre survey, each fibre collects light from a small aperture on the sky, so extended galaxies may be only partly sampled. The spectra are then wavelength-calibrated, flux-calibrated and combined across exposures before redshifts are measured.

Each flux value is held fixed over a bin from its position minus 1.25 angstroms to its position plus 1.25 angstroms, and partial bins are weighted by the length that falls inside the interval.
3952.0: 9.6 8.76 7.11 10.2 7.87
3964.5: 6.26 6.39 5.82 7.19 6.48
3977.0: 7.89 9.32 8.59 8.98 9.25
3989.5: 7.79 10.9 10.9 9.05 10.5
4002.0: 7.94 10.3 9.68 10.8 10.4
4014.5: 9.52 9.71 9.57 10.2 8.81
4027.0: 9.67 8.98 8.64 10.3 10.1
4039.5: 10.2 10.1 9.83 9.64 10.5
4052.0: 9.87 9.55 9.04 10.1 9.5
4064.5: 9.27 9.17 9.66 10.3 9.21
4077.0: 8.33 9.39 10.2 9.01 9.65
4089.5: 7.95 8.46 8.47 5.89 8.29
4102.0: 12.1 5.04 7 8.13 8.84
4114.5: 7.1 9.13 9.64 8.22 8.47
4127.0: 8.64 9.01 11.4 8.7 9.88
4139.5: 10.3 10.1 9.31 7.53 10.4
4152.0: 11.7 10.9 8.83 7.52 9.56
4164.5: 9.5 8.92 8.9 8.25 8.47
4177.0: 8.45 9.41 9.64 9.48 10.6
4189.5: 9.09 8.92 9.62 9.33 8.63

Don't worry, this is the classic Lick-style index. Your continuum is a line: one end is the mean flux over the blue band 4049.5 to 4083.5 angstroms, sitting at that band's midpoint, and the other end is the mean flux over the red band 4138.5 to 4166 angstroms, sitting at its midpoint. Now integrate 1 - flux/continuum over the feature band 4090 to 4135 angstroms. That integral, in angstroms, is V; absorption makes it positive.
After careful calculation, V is 5.2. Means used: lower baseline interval 9.54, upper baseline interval 9.59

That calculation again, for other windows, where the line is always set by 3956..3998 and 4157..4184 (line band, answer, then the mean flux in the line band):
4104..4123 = 1.5 angstroms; 8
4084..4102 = 0.3 angstroms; 8.48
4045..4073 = -3.9 angstroms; 9.69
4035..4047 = -2.2 angstroms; 10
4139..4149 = -0.6 angstroms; 9.32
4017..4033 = -1.8 angstroms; 9.35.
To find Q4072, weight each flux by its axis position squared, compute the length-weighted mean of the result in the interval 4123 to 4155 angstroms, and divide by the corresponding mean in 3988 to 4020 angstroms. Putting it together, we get 1.1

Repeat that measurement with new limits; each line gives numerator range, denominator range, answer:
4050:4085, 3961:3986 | 1.33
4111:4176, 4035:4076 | 0.98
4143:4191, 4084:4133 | 1.12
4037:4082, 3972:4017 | 1.08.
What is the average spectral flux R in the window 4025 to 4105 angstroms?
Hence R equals 9.3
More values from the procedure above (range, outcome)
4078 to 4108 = 8.47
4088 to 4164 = 8.89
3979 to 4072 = 9.64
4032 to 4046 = 9.97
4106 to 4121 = 8.33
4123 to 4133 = 9.3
